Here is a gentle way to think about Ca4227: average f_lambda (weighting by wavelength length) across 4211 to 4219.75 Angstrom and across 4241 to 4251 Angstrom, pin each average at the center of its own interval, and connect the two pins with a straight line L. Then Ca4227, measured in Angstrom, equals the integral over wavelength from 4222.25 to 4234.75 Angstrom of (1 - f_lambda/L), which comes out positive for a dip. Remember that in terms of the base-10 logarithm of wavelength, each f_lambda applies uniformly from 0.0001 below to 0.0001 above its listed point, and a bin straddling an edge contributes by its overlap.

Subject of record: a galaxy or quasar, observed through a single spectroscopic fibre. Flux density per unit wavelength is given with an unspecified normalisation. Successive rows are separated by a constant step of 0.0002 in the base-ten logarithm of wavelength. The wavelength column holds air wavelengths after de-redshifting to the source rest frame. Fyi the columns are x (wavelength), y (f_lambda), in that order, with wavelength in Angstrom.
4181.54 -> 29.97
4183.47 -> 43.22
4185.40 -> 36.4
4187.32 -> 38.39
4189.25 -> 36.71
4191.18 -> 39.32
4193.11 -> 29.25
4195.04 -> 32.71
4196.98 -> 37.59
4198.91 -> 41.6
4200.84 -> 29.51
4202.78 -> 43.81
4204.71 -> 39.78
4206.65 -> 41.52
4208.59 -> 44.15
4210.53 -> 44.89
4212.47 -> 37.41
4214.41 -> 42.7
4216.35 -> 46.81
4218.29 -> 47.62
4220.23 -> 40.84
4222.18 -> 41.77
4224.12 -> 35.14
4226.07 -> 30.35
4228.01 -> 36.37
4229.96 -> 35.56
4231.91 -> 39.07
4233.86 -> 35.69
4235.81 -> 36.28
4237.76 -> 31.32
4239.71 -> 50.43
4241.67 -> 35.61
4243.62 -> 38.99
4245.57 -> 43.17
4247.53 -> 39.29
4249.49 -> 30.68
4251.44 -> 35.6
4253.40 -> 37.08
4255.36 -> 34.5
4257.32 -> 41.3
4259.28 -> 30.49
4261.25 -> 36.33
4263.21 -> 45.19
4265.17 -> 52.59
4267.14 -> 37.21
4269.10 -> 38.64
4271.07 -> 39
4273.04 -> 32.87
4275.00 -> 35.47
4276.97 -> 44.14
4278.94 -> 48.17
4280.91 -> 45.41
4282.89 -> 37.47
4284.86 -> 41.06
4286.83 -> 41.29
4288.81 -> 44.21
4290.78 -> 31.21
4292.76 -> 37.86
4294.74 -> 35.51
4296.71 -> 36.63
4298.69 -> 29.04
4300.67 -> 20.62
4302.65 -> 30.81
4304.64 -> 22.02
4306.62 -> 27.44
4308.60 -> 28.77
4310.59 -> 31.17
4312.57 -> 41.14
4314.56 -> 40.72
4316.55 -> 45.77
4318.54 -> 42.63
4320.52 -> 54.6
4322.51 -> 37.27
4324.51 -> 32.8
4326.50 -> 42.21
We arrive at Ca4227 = 1.6 Angstrom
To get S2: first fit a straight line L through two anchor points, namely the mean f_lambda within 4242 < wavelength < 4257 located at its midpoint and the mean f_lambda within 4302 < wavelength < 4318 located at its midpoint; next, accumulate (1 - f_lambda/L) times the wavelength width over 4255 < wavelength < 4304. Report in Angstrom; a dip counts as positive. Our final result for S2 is -3.1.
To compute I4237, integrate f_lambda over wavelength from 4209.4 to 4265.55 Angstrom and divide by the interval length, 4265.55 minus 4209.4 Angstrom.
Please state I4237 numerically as 38.9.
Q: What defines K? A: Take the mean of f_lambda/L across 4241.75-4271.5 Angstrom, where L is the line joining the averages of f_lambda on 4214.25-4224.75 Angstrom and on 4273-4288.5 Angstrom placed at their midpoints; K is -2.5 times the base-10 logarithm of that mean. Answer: 0.09 mag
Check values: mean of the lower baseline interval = 42.7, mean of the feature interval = 38.6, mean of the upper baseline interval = 41.4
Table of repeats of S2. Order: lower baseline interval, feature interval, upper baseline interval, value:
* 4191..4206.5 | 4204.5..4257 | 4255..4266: -0.7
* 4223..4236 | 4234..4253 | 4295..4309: -2.0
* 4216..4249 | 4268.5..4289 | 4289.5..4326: -2.4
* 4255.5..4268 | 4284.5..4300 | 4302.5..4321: 0.5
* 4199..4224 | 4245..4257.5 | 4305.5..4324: 1.1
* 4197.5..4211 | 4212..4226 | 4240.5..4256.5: -0.6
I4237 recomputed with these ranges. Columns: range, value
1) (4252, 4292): 39.6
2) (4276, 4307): 35.9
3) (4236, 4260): 37.4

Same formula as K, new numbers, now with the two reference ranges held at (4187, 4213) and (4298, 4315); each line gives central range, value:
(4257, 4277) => -0.18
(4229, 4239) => -0.01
